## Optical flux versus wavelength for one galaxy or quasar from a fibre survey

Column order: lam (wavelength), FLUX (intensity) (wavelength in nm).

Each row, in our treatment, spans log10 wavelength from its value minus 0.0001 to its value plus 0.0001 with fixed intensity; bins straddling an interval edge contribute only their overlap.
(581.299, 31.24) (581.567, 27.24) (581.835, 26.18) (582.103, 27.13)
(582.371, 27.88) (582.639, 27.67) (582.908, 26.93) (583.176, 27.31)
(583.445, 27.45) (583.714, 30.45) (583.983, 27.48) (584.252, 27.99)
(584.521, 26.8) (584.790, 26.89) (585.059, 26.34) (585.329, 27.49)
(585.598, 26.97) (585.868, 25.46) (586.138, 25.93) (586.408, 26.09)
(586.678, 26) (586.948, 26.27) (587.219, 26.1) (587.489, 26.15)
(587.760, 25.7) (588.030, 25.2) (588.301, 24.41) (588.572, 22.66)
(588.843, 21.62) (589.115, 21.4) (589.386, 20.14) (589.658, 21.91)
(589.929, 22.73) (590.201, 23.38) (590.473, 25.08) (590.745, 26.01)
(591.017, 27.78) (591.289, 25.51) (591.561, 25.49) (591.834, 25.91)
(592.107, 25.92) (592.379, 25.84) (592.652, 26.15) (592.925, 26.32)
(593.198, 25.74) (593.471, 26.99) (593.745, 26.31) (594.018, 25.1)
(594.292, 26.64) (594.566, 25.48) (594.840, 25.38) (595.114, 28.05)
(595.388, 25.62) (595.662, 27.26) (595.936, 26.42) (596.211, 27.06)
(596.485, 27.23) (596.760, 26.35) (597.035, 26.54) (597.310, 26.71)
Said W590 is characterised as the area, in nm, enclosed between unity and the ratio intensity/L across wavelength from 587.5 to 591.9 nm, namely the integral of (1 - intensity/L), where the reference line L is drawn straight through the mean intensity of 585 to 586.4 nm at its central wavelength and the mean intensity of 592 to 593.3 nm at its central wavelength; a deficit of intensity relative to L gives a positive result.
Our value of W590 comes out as 0.35 nm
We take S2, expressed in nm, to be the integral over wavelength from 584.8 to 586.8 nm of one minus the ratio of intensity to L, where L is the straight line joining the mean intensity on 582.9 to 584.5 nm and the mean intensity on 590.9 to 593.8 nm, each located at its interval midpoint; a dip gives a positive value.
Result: 0.08 nm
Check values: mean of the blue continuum 27.9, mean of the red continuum 26.2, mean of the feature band 26.4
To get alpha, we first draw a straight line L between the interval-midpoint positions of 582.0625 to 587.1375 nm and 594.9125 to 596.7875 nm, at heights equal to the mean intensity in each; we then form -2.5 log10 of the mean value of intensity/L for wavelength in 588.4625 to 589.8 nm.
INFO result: 0.245 mag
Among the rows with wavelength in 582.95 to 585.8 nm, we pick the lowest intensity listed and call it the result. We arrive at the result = 26.34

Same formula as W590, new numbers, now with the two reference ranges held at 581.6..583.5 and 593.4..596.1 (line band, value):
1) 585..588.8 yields 0.17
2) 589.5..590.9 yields 0.15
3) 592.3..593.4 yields 0.02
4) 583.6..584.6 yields -0.04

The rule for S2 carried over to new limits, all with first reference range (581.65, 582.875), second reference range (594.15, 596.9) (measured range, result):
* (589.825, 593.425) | 0.15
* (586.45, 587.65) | 0.04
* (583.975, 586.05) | 0.01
